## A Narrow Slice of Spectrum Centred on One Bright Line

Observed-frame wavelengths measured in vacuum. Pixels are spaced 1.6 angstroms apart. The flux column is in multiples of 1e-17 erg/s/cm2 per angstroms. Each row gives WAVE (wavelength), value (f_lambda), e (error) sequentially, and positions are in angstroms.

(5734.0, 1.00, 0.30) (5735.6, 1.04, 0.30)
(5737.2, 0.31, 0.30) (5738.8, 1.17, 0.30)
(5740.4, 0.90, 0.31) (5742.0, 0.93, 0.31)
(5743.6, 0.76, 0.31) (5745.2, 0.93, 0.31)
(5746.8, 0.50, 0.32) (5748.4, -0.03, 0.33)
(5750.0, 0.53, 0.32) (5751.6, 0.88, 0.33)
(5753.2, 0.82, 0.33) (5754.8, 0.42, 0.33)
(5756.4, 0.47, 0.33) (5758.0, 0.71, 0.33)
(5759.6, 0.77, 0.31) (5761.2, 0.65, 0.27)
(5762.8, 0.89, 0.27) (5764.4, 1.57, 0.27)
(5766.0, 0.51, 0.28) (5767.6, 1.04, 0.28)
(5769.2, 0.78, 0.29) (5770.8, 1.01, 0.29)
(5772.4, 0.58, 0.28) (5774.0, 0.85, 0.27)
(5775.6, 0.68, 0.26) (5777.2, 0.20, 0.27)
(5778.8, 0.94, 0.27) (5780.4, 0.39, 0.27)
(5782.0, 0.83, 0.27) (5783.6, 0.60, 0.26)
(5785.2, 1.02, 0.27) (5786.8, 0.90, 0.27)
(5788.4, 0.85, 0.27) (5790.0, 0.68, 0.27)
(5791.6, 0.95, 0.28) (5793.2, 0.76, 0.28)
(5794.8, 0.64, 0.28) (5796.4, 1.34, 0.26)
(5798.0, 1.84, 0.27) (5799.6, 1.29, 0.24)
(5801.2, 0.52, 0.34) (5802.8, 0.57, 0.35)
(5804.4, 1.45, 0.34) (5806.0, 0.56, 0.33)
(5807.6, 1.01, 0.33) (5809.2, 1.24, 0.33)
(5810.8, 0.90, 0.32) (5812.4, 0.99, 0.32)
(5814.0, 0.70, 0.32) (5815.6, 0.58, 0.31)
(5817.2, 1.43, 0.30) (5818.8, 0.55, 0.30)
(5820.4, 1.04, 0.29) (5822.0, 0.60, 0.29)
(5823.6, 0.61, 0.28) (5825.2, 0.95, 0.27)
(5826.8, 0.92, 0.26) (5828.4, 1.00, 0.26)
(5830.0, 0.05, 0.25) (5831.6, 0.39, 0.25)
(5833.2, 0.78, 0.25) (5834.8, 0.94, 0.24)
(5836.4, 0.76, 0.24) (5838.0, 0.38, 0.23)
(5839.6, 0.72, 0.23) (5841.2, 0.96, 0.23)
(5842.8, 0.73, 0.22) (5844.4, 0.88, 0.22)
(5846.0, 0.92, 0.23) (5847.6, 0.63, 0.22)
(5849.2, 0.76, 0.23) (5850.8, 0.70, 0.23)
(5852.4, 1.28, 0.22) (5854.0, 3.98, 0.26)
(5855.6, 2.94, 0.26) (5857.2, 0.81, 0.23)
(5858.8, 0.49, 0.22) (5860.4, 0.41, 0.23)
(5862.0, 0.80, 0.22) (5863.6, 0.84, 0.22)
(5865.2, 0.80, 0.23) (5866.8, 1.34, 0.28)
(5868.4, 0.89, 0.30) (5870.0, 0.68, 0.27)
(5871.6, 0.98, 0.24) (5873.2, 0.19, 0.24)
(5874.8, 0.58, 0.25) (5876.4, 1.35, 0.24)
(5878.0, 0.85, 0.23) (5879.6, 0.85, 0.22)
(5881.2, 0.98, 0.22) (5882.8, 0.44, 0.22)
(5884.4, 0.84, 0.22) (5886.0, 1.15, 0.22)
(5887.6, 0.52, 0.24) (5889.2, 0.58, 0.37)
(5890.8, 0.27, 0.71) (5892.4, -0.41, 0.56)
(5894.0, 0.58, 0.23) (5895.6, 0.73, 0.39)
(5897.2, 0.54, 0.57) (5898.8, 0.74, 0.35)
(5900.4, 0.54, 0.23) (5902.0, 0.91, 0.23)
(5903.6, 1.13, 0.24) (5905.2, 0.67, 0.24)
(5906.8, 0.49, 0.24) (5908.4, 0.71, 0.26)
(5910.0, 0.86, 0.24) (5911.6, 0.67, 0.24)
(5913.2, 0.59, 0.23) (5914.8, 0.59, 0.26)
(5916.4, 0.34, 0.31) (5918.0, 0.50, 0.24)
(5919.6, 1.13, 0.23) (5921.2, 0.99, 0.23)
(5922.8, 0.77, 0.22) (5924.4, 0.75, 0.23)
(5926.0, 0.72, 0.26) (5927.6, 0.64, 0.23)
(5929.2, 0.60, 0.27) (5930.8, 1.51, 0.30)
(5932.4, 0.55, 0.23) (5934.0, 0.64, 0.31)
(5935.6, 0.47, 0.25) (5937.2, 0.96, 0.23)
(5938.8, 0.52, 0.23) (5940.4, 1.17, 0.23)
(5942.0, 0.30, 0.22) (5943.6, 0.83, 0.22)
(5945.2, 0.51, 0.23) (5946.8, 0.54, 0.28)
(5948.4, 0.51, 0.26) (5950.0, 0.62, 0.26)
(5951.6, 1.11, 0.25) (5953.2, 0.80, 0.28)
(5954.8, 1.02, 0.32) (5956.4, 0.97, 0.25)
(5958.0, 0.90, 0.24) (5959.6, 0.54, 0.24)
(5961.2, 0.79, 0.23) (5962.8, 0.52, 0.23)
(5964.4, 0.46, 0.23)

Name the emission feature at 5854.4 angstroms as [O III] 5007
